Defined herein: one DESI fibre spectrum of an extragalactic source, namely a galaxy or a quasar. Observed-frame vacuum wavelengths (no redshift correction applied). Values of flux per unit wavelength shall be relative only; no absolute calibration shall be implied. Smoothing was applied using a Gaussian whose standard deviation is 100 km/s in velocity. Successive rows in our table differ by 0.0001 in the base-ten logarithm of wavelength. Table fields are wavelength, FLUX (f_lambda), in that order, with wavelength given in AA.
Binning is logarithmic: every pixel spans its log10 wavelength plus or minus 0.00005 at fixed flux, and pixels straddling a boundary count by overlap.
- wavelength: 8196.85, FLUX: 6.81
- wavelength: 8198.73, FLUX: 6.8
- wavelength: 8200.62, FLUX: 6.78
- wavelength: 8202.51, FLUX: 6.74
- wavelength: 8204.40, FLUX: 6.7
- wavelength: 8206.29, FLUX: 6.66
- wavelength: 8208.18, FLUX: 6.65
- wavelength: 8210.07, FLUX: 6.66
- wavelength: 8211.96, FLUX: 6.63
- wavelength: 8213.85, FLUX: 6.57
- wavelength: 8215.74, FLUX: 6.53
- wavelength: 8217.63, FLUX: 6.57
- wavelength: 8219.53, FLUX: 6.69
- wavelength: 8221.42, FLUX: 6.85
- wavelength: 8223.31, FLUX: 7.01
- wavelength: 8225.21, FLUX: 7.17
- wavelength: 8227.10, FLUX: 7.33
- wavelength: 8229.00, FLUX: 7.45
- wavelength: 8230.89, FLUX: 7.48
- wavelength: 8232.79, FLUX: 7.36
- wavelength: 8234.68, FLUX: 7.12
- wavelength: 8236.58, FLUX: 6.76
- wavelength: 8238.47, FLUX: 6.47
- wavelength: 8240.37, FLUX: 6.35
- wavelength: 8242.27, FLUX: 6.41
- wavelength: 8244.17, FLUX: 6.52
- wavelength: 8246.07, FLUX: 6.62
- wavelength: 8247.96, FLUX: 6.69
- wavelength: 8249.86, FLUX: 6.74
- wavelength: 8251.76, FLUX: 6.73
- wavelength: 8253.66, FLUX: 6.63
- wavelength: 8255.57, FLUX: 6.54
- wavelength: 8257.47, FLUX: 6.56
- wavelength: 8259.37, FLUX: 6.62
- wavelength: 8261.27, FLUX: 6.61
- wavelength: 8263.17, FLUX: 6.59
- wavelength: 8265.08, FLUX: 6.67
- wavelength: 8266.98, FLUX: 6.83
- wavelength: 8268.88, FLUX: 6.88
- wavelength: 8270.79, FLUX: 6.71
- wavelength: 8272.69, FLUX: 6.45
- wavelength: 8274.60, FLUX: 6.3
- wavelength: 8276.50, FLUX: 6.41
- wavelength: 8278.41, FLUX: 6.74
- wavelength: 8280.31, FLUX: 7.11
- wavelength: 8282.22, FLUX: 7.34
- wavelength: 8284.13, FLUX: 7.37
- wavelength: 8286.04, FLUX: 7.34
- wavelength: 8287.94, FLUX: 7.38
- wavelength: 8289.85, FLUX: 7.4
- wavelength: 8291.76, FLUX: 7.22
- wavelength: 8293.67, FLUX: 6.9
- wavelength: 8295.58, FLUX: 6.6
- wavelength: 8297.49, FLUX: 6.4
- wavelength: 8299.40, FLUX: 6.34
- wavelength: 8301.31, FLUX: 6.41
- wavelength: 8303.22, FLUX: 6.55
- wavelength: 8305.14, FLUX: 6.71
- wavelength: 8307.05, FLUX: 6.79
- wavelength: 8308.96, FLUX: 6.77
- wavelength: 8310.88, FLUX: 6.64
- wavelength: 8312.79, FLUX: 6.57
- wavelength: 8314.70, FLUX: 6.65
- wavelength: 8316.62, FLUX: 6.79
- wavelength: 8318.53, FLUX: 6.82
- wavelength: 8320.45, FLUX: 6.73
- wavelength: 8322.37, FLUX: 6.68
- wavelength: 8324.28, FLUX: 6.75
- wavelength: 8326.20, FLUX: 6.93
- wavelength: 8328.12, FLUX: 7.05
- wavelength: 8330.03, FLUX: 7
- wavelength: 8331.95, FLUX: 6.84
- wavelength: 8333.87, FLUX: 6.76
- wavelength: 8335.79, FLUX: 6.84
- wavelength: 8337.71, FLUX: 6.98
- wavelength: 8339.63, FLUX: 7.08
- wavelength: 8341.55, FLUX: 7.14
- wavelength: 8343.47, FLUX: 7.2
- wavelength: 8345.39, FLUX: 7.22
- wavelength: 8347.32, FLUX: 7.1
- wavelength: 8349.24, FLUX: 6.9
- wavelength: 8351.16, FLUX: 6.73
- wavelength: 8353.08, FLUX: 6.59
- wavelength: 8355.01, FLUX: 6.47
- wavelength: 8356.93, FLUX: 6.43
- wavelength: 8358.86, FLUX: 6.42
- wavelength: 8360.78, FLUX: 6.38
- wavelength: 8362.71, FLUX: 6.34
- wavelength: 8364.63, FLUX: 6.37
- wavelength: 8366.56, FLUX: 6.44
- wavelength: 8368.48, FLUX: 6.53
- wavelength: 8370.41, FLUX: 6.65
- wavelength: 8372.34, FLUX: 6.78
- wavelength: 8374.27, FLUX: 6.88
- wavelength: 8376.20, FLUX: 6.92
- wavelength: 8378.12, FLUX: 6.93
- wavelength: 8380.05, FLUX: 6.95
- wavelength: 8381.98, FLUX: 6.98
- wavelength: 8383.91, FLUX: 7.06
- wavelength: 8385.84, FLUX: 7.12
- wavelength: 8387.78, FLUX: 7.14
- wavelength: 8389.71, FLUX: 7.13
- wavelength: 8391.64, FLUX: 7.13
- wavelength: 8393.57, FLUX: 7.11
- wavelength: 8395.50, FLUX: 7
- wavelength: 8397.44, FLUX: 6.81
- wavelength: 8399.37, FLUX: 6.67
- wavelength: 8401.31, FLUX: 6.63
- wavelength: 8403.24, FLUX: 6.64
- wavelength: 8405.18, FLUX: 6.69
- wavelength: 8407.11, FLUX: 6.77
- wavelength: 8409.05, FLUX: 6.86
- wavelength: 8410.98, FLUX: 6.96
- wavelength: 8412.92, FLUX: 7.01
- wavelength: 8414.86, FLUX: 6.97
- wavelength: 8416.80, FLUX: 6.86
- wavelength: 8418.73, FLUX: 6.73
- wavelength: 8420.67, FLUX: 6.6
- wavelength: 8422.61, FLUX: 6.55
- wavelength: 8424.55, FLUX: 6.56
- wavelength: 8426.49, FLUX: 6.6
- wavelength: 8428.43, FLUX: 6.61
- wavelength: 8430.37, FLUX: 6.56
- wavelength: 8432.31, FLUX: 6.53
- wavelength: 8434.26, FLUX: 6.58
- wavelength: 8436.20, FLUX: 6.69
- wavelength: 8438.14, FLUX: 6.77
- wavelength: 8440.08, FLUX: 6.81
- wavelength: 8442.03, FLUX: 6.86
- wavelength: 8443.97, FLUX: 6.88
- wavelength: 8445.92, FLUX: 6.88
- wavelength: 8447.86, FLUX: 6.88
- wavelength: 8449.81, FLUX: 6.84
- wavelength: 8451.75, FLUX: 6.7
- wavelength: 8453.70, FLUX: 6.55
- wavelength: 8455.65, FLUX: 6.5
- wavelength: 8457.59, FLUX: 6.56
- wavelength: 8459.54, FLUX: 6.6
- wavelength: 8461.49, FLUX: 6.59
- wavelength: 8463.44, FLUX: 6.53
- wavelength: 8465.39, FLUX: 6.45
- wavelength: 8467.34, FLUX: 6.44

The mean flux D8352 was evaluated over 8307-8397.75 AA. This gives 6.82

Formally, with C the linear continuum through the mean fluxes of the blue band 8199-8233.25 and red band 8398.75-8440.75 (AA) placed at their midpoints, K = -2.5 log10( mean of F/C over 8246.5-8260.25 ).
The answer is 0.03 mag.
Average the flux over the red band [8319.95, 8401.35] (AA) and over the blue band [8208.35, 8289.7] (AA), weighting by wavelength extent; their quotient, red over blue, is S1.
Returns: 1.00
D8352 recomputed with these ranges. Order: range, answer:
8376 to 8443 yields 6.82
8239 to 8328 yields 6.74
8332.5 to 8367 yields 6.75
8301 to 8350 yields 6.85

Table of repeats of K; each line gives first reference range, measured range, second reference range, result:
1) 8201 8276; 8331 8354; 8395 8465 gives -0.04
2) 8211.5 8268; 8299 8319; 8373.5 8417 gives 0.03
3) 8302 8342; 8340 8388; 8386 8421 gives 0.01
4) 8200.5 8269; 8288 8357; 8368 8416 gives 0.00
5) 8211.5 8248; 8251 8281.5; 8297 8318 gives 0.01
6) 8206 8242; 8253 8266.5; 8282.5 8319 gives 0.04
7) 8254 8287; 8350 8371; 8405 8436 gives 0.04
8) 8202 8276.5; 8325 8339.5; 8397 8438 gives -0.03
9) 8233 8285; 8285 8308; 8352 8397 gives -0.02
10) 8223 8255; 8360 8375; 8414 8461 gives 0.03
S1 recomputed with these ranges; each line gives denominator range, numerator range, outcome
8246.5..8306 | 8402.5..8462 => 0.99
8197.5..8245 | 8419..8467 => 0.98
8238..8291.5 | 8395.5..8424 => 1.00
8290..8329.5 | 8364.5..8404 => 1.02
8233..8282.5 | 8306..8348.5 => 1.03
